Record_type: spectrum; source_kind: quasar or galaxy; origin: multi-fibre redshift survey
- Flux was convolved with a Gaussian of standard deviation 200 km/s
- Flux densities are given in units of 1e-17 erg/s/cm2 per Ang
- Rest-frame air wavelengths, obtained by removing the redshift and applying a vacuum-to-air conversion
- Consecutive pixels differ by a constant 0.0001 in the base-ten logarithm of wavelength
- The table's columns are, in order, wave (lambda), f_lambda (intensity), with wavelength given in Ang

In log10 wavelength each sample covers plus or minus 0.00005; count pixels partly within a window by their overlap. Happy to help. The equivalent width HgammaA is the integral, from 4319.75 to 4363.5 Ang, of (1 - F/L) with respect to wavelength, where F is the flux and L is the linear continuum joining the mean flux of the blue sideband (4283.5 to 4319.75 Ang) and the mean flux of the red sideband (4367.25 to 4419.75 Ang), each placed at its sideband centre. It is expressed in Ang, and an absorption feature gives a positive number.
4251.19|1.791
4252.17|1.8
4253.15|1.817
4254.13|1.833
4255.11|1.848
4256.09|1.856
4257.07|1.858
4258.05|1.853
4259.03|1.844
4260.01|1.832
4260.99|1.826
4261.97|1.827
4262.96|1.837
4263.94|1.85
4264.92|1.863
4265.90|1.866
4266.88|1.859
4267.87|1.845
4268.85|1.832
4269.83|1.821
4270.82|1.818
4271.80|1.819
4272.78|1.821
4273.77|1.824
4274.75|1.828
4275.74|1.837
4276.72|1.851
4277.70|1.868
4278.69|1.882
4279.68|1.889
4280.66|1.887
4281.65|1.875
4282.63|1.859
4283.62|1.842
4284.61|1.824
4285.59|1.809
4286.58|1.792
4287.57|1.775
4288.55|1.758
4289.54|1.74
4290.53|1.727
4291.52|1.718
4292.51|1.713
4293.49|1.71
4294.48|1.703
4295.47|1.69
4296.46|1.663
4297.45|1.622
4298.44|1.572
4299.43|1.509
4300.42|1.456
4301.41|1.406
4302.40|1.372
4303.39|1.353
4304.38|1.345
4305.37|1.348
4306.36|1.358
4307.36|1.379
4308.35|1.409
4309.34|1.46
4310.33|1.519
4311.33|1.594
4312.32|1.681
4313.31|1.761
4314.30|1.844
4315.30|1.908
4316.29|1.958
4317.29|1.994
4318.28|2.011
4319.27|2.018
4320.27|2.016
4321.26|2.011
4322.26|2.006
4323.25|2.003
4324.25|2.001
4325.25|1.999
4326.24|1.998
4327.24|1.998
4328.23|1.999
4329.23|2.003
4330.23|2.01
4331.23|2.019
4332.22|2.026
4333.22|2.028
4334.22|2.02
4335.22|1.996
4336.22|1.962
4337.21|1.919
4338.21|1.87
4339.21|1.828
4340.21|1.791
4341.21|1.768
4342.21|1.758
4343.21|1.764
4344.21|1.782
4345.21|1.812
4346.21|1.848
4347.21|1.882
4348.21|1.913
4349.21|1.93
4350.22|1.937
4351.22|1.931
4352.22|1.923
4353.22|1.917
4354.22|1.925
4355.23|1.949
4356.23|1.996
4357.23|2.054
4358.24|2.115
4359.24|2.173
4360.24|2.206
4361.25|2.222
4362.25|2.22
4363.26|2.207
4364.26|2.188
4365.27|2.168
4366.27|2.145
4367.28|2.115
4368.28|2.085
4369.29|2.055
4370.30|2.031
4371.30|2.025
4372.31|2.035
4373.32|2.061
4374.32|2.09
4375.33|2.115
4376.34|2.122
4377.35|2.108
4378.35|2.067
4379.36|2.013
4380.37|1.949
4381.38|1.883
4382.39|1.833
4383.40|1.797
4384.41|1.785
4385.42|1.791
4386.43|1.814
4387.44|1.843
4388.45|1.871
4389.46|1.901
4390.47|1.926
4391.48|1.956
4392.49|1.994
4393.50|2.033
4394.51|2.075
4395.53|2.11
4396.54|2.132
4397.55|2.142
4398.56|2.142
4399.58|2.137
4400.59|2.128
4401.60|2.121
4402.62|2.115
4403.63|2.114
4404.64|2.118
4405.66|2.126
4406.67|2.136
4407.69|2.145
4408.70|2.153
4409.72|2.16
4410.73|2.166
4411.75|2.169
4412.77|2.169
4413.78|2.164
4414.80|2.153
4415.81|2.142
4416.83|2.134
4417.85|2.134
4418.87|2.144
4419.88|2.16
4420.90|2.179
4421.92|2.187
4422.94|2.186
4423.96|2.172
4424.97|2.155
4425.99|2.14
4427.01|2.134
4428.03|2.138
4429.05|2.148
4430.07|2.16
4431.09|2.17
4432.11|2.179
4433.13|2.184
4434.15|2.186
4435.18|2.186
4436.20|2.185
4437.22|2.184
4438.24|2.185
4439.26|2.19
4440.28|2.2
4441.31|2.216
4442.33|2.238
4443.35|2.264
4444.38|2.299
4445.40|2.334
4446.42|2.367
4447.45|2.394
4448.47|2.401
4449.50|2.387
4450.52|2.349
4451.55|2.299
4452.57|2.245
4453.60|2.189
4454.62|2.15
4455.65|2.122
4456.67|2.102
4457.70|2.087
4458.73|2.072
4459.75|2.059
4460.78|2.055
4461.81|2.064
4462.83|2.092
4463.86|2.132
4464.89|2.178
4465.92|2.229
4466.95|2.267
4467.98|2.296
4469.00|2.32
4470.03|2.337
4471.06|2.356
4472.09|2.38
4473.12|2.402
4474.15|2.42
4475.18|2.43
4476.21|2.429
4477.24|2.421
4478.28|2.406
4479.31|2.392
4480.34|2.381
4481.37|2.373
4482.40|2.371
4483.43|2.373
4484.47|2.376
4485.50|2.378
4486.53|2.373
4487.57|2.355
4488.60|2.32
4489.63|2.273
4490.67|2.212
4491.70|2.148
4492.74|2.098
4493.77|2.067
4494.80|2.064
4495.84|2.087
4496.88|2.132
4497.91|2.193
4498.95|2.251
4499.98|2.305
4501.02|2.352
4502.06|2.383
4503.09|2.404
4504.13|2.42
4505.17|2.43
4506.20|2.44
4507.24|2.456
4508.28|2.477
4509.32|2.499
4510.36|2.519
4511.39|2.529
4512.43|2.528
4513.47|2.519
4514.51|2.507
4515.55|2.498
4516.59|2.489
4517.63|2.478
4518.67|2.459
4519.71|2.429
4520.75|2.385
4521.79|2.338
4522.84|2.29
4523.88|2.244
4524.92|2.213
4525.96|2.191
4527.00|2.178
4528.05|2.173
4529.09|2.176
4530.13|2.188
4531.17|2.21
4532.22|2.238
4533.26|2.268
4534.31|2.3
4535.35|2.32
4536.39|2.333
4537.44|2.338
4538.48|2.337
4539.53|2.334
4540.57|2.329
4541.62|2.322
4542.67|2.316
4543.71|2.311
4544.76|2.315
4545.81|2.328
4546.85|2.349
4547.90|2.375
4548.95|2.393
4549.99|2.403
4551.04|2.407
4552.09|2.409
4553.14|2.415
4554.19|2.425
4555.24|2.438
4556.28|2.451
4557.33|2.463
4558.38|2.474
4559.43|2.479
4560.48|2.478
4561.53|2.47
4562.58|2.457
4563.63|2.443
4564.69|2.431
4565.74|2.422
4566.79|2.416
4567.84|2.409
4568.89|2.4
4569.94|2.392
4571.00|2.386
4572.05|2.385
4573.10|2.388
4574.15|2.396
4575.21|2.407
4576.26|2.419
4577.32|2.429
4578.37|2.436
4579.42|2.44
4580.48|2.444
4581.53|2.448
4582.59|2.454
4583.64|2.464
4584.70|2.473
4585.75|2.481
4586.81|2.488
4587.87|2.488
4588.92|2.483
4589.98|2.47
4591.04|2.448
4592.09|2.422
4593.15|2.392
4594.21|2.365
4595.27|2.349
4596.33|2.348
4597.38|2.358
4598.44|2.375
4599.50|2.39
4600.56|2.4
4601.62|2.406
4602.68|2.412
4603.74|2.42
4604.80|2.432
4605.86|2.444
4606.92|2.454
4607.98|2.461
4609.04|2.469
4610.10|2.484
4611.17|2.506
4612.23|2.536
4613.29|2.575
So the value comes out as -3.4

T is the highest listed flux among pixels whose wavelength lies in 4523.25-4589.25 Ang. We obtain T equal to 2.488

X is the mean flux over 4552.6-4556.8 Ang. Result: 2.43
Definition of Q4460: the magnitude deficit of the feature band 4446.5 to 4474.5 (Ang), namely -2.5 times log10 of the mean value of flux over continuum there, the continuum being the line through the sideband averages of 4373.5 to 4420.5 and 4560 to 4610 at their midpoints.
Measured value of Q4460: -0.028 mag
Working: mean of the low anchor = 2.05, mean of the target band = 2.24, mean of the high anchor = 2.43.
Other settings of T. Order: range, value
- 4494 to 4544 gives 2.529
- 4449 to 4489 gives 2.43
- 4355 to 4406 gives 2.222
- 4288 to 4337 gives 2.028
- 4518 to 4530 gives 2.459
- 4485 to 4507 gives 2.44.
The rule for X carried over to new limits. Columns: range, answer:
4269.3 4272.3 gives 1.82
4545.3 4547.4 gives 2.34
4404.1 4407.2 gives 2.13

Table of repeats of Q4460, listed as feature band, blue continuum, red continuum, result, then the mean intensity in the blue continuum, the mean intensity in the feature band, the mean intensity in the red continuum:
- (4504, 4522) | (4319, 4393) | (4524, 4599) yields -0.08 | 1.98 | 2.47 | 2.38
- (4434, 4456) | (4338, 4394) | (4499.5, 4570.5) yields -0.04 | 1.97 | 2.25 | 2.38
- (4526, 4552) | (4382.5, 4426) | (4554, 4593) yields 0.03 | 2.07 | 2.3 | 2.44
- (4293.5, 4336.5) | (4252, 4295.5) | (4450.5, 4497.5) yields 0.09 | 1.82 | 1.77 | 2.25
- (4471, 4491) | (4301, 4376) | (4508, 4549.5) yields -0.06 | 1.9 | 2.37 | 2.35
